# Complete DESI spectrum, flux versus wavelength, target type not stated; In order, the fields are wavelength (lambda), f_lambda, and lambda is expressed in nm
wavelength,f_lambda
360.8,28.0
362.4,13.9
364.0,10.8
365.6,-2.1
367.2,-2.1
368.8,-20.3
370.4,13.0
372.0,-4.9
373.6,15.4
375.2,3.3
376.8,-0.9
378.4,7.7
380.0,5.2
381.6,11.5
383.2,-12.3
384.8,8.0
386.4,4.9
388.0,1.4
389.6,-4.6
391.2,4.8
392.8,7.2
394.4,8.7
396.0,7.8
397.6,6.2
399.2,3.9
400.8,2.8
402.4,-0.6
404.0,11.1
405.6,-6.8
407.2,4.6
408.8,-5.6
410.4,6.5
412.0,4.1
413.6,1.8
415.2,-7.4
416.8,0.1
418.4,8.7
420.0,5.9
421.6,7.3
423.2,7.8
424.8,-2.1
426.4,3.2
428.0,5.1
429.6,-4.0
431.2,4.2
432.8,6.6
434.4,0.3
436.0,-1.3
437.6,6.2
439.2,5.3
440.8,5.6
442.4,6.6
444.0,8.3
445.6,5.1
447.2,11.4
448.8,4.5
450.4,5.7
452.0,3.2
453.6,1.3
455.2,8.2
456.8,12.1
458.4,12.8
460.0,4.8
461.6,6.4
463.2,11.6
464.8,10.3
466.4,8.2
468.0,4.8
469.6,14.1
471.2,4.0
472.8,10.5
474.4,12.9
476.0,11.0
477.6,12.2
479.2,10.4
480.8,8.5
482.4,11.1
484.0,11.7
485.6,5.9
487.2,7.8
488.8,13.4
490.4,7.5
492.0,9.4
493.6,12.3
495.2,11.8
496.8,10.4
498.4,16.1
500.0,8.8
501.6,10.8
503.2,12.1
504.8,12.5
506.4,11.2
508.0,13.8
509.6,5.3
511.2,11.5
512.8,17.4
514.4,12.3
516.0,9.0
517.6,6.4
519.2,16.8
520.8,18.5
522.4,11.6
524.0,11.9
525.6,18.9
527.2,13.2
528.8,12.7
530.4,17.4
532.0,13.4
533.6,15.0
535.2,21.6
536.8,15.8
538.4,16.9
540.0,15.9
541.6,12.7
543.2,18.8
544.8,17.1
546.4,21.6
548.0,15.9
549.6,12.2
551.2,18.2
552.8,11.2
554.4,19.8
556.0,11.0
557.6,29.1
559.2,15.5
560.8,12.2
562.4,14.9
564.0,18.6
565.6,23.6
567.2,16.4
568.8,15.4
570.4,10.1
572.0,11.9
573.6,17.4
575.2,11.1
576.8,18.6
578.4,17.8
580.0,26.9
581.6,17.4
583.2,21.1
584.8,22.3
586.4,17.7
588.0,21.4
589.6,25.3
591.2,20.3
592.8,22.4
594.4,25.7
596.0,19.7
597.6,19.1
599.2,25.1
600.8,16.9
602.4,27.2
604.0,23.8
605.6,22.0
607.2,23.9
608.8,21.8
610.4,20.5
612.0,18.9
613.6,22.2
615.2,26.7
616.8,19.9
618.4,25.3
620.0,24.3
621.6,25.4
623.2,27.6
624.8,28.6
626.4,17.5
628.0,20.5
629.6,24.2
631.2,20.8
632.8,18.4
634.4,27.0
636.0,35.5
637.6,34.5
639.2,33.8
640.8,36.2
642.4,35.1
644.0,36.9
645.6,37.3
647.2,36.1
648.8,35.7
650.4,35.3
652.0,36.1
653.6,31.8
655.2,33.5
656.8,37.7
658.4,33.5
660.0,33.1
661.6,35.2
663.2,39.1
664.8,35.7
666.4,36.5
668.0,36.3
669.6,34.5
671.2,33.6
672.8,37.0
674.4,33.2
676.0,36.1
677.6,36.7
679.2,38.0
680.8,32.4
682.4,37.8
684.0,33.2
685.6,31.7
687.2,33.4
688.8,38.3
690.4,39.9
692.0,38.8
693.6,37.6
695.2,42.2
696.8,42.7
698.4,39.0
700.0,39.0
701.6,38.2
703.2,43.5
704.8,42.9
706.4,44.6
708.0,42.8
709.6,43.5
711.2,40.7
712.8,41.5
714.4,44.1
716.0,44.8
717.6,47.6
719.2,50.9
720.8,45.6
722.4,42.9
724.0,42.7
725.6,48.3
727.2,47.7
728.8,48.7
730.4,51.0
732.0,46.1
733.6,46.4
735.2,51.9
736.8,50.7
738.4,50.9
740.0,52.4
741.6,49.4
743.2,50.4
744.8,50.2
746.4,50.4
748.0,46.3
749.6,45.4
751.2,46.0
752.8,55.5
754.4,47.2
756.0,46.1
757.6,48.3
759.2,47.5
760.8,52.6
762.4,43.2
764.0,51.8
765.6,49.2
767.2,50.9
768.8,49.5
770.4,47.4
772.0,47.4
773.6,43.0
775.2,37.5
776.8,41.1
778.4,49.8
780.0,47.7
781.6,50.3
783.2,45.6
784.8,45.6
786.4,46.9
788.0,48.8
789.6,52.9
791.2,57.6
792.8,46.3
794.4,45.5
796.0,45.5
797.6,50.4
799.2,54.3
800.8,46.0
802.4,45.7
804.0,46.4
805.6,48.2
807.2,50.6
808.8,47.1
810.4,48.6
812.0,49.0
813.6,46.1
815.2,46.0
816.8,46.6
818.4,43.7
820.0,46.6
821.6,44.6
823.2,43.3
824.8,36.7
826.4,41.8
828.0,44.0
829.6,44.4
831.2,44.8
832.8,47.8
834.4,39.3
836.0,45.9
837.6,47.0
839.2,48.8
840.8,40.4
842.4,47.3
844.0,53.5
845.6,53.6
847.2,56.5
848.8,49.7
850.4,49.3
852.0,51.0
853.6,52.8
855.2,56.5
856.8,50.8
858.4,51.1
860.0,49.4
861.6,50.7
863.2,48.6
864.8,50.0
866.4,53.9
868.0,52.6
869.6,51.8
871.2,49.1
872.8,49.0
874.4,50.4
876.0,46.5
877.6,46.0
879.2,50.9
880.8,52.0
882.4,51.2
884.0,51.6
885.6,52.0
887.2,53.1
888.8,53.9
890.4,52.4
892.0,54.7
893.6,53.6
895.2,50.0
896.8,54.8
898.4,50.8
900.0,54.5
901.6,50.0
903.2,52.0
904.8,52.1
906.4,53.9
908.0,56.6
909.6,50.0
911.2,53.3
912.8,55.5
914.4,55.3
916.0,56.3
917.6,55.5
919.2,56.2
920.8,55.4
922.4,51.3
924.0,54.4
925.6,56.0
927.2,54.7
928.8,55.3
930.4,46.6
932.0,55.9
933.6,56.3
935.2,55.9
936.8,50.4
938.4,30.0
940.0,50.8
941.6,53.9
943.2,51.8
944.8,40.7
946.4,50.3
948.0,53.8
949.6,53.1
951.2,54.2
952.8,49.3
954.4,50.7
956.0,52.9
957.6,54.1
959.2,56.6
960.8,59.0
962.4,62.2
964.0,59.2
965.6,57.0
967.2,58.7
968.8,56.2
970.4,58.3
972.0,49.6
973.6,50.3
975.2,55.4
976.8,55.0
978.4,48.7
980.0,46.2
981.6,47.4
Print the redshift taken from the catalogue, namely 0.59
